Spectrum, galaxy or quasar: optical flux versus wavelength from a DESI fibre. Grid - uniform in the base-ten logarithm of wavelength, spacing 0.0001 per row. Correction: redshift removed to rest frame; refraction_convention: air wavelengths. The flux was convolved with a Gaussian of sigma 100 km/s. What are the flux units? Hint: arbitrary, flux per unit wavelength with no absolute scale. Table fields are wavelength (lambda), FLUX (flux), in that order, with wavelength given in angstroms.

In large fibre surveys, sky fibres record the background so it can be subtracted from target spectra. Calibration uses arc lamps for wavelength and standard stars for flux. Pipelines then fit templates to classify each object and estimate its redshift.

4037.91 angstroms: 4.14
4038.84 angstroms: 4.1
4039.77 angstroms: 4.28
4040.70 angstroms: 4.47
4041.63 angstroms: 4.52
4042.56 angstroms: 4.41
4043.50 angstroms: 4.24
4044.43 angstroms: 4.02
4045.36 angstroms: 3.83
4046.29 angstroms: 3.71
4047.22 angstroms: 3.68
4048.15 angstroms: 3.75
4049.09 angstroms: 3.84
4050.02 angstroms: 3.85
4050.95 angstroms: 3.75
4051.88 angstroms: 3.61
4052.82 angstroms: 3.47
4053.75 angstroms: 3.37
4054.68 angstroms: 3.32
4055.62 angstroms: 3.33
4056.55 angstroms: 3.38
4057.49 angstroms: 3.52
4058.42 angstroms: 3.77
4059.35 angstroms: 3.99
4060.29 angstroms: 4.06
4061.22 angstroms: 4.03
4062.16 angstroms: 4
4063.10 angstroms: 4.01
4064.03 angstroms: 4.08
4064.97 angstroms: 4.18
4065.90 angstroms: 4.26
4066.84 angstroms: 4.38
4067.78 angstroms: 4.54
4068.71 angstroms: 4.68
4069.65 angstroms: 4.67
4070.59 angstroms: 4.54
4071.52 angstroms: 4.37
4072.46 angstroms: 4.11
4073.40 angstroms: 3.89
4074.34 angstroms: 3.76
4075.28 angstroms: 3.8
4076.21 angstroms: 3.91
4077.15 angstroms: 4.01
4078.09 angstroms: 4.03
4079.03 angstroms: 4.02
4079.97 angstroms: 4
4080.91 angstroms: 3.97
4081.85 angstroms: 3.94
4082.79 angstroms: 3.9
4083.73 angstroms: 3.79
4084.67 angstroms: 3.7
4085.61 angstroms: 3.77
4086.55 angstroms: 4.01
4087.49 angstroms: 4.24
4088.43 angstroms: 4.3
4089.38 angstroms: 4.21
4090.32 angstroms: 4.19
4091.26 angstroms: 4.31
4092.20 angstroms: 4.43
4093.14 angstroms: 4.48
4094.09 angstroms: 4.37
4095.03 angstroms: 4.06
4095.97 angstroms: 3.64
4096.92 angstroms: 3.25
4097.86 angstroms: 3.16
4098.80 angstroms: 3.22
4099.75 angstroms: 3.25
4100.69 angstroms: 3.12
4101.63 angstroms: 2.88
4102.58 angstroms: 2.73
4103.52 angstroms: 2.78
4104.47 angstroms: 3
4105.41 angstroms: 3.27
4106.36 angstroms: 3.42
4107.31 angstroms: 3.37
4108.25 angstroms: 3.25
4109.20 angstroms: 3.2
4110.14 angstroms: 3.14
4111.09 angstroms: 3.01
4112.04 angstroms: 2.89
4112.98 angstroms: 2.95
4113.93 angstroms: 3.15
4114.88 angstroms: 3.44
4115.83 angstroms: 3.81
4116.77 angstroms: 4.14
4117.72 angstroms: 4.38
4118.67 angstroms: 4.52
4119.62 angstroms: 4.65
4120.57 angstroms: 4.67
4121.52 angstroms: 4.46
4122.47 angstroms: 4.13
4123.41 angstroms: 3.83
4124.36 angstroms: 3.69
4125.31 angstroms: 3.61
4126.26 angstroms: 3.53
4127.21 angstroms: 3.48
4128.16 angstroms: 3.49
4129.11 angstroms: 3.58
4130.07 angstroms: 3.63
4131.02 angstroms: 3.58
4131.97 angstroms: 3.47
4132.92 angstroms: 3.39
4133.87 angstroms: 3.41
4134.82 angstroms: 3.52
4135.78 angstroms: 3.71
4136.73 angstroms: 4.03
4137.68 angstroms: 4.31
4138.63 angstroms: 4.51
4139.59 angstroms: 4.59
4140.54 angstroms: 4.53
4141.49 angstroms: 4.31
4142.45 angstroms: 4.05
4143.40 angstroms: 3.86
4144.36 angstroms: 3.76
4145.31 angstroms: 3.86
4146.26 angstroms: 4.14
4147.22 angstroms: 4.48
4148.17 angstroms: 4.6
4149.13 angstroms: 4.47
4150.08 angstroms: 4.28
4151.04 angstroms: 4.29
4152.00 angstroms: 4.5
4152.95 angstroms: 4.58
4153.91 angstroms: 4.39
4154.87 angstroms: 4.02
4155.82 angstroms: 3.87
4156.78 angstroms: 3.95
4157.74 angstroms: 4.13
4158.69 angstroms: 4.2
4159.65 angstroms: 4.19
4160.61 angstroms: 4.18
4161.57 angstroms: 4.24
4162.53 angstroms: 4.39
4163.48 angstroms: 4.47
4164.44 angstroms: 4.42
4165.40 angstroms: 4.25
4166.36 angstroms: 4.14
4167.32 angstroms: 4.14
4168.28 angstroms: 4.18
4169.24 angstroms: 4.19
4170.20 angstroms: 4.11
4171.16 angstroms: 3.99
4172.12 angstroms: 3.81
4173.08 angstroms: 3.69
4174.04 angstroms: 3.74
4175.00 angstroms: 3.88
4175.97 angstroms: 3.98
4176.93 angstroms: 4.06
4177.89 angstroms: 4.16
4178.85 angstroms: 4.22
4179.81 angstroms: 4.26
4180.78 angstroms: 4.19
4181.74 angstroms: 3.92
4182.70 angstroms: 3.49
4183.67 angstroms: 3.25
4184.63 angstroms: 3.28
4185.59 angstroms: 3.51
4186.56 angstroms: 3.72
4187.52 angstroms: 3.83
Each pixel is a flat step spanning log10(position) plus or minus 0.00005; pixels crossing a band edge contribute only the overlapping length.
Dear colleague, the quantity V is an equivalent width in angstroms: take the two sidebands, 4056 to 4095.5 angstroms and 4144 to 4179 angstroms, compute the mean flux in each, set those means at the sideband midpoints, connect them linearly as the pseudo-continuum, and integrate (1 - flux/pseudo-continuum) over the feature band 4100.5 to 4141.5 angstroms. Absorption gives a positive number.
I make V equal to 4.8 angstroms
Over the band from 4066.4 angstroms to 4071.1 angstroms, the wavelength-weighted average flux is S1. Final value 4.57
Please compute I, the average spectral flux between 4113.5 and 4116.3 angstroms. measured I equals 3.47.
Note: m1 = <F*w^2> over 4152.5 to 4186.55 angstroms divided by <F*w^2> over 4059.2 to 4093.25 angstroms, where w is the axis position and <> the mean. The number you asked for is 1.02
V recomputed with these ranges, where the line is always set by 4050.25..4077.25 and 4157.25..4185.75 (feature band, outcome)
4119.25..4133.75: 0.7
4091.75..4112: 3.1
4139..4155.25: -1.1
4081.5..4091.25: -0.1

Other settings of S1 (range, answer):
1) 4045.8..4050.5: 3.77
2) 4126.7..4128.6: 3.49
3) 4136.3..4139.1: 4.3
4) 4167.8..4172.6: 4.06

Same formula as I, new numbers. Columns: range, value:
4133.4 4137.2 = 3.66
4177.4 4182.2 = 4.15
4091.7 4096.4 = 4.2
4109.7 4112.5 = 3.01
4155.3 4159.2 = 4.04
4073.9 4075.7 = 3.78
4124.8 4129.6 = 3.53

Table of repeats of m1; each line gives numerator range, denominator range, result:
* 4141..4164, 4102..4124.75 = 1.20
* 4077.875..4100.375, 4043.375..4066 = 1.05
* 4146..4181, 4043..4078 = 1.12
